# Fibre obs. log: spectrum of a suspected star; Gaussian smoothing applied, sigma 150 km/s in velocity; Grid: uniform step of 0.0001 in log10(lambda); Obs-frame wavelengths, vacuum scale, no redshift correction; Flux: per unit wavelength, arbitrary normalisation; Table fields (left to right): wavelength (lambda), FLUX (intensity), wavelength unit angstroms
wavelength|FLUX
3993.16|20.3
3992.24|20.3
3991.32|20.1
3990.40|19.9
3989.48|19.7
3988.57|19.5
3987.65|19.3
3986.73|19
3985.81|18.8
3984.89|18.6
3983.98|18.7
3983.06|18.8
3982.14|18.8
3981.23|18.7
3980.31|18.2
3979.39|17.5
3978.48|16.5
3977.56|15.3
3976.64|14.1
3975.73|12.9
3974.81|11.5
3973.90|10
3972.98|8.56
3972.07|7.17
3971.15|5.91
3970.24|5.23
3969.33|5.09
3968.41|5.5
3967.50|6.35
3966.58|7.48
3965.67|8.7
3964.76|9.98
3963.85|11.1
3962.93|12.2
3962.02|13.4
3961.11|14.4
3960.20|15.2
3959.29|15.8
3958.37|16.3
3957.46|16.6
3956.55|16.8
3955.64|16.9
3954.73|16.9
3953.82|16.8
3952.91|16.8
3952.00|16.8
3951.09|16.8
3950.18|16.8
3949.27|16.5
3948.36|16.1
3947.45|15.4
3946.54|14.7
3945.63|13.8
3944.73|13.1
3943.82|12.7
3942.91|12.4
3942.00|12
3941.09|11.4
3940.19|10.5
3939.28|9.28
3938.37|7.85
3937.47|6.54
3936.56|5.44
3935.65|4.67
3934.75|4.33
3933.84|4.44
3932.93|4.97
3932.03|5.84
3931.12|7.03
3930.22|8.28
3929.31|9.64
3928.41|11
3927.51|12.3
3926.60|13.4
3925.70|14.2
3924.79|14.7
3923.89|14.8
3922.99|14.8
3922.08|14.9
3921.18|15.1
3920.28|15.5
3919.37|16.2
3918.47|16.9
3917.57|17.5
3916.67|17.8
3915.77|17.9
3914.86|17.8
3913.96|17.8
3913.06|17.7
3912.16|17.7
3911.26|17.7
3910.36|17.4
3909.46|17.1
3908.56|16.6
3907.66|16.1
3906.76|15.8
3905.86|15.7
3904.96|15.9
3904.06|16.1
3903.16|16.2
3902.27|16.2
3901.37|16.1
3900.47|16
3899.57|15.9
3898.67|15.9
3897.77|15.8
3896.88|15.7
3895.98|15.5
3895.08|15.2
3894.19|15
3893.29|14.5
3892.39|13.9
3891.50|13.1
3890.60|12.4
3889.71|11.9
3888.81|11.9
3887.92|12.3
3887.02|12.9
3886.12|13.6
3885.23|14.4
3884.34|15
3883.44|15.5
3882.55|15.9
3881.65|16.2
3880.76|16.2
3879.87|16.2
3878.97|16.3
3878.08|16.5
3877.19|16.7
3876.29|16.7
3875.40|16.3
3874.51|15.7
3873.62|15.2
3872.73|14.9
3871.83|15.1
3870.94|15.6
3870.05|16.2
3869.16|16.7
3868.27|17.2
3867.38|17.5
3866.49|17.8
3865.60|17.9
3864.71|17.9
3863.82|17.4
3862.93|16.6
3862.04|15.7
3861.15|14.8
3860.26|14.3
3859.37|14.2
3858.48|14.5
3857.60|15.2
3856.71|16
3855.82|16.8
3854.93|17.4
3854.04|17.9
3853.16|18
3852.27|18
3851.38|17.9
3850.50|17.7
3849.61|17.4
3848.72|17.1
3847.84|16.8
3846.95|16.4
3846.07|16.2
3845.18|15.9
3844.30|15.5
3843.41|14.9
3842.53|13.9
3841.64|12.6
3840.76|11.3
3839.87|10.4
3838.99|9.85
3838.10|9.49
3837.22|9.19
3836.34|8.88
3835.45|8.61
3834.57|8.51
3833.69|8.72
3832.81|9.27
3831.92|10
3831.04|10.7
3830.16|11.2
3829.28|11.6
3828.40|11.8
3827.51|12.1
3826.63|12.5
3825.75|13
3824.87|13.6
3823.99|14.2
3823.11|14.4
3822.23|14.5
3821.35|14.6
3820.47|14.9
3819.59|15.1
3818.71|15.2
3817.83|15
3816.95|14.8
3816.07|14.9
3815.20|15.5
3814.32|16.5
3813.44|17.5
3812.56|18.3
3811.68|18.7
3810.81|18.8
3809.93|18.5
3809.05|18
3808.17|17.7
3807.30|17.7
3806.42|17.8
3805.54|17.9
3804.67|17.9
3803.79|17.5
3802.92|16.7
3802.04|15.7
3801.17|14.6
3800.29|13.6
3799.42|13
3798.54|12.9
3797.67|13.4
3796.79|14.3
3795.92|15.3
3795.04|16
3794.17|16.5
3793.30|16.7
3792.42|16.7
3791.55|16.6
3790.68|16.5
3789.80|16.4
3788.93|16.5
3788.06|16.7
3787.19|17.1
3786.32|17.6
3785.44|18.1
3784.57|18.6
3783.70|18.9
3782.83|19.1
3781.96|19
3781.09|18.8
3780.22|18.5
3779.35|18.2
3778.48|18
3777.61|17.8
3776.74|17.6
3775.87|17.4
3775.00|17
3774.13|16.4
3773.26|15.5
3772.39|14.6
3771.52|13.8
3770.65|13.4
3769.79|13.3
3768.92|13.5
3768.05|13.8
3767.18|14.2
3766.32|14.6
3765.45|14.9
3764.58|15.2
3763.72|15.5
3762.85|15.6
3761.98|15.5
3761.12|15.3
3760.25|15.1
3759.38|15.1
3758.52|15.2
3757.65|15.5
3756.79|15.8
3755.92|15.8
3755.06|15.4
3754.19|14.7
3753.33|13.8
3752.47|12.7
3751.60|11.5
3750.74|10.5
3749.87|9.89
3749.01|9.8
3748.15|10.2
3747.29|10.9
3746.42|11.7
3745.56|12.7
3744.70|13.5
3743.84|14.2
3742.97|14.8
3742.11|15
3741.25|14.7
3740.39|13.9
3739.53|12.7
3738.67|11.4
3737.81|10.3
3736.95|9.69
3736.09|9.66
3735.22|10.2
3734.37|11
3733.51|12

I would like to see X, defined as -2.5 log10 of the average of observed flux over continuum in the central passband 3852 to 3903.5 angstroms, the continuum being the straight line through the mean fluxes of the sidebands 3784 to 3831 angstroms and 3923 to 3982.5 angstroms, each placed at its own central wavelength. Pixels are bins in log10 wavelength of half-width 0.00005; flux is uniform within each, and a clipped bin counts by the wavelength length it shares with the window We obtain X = -0.13 mag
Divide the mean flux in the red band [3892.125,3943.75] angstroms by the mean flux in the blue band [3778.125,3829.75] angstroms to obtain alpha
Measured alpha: 0.8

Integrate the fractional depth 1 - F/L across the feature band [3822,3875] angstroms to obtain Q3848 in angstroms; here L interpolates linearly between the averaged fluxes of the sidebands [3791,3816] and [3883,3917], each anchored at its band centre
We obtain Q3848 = 5.4 angstroms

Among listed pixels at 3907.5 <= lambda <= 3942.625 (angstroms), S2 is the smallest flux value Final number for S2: 4.33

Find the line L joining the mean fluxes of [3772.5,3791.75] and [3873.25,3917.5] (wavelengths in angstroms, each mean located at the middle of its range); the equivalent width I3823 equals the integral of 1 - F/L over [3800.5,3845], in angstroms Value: 7.6 angstroms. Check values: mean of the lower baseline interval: 17.5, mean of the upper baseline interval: 15.7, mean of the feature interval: 14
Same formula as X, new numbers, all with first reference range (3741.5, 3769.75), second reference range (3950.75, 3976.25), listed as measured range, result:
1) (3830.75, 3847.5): 0.13 mag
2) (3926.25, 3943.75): 0.39 mag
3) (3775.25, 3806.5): -0.23 mag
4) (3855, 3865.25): -0.22 mag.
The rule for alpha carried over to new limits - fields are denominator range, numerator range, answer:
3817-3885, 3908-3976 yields 0.86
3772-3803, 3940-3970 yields 0.81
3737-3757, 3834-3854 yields 1.09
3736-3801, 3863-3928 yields 1.06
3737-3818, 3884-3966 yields 0.90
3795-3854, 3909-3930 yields 1.07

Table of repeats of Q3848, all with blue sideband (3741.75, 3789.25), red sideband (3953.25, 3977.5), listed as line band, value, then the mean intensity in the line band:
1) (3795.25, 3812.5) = -2.2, 16.4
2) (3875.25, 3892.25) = -2.1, 14.7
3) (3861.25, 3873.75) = -3.0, 16.5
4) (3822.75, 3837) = 2.9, 11.1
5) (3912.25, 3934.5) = -1.6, 13.3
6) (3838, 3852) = -1.0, 14.7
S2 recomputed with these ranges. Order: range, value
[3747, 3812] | 9.8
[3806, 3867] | 8.51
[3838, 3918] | 9.49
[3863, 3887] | 13.6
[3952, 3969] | 5.5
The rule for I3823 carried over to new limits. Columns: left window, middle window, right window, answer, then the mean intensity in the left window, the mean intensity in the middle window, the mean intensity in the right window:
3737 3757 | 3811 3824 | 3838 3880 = -0.9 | 12.8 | 15.7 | 15.8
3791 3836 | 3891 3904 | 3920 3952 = -3.0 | 14.7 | 15.4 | 11.5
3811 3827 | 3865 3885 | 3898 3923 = -0.3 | 15.3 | 16.2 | 16.5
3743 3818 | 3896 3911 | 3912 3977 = -3.4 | 15.6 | 16.2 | 12.4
